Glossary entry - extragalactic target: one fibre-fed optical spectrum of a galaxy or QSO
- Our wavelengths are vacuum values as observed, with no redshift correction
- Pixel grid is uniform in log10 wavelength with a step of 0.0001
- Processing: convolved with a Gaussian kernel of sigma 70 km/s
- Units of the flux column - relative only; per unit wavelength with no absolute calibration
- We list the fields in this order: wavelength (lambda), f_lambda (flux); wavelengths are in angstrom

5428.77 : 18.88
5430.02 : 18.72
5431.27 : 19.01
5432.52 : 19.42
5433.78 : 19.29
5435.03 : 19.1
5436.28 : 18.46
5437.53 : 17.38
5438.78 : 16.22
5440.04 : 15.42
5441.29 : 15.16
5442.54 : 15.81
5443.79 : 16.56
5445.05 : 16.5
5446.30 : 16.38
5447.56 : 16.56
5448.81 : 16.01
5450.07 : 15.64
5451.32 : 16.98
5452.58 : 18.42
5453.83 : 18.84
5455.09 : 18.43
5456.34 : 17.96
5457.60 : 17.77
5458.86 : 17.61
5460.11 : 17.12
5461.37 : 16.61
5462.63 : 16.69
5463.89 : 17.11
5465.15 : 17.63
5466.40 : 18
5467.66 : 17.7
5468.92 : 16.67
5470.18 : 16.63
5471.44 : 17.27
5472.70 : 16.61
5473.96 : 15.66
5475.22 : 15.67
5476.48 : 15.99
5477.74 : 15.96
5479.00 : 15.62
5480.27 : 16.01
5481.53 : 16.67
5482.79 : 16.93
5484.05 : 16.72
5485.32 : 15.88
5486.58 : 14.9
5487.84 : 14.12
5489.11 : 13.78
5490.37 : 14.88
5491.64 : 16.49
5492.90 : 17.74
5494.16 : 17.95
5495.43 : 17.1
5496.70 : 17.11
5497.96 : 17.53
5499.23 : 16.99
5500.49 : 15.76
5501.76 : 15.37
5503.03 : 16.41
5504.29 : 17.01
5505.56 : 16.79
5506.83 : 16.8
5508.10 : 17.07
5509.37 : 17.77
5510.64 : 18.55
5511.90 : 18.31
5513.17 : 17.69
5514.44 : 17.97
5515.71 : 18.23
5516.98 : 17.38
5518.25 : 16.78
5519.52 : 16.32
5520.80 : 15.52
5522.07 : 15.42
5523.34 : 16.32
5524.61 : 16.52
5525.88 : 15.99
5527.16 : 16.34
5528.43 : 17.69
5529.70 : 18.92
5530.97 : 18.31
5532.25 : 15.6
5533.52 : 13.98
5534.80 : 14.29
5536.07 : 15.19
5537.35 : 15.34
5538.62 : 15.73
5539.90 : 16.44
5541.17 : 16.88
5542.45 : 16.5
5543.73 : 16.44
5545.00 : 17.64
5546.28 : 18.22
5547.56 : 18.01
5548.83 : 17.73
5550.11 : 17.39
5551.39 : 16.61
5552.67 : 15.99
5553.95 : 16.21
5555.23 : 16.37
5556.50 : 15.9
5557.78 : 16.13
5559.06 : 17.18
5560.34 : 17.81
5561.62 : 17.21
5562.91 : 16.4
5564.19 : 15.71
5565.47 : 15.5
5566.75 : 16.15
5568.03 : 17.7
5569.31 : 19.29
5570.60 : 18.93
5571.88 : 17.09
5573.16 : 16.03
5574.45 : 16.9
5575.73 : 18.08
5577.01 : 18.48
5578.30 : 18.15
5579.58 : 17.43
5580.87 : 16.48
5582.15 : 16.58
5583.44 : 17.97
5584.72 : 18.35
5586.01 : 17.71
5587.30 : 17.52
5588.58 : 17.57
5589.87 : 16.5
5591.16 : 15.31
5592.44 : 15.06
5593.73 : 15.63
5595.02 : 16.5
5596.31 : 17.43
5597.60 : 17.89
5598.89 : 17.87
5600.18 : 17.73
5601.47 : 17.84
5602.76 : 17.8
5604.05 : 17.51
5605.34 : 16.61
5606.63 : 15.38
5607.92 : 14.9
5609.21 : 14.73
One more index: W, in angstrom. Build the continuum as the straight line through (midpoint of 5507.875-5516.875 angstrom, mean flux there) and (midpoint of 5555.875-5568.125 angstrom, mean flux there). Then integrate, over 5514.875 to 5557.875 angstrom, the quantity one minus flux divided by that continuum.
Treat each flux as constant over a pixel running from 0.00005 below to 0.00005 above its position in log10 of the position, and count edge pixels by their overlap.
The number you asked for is 1.7 angstrom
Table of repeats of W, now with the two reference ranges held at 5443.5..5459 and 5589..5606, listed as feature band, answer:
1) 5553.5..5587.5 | -0.41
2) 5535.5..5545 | 0.46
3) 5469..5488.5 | 1.23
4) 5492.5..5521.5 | -0.07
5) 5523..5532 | -0.04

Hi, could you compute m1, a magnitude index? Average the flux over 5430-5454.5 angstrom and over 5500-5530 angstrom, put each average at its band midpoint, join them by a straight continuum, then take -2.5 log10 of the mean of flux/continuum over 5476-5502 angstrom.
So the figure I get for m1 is 0.06 mag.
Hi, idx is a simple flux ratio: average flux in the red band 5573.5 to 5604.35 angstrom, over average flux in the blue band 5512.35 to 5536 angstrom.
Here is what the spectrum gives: 1.04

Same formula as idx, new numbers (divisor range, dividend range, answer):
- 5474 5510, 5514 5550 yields 1.02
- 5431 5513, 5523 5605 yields 1.00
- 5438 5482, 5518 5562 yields 0.99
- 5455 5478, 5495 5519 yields 1.01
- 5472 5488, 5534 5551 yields 1.04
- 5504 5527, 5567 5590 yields 1.03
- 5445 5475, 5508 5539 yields 0.98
